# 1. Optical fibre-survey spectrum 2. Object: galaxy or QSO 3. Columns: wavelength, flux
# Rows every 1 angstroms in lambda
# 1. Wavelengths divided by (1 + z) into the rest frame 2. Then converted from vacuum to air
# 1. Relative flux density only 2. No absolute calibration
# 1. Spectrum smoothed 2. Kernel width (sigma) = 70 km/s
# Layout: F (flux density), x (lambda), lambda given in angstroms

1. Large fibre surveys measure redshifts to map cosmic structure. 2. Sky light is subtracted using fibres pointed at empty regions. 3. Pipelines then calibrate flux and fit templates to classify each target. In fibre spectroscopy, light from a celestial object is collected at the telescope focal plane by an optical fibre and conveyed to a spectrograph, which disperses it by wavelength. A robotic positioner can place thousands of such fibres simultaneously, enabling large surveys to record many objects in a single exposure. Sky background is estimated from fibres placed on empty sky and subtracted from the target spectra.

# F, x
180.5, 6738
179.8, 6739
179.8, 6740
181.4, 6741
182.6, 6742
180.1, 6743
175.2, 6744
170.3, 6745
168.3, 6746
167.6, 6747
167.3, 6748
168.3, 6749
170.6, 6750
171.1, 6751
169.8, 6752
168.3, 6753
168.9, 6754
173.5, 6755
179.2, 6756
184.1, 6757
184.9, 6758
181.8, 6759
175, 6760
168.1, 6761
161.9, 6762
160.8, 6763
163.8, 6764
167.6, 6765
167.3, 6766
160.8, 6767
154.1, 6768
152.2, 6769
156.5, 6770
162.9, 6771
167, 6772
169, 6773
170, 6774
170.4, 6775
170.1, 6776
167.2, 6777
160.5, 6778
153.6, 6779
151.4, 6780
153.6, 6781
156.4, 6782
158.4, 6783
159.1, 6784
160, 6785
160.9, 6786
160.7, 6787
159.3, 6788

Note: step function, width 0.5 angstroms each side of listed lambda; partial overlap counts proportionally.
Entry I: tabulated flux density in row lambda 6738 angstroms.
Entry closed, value 180.5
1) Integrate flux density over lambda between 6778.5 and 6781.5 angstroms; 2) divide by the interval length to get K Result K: 153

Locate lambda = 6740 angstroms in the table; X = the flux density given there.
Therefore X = 179.8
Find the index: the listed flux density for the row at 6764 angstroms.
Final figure 163.8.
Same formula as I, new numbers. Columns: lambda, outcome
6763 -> 160.8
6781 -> 153.6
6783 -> 158.4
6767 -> 160.8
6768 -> 154.1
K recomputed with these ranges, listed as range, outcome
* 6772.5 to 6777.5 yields 169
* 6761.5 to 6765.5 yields 164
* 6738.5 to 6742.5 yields 181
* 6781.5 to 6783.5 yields 157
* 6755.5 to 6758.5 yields 183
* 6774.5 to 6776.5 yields 170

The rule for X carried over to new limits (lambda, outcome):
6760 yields 175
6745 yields 170.3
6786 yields 160.9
